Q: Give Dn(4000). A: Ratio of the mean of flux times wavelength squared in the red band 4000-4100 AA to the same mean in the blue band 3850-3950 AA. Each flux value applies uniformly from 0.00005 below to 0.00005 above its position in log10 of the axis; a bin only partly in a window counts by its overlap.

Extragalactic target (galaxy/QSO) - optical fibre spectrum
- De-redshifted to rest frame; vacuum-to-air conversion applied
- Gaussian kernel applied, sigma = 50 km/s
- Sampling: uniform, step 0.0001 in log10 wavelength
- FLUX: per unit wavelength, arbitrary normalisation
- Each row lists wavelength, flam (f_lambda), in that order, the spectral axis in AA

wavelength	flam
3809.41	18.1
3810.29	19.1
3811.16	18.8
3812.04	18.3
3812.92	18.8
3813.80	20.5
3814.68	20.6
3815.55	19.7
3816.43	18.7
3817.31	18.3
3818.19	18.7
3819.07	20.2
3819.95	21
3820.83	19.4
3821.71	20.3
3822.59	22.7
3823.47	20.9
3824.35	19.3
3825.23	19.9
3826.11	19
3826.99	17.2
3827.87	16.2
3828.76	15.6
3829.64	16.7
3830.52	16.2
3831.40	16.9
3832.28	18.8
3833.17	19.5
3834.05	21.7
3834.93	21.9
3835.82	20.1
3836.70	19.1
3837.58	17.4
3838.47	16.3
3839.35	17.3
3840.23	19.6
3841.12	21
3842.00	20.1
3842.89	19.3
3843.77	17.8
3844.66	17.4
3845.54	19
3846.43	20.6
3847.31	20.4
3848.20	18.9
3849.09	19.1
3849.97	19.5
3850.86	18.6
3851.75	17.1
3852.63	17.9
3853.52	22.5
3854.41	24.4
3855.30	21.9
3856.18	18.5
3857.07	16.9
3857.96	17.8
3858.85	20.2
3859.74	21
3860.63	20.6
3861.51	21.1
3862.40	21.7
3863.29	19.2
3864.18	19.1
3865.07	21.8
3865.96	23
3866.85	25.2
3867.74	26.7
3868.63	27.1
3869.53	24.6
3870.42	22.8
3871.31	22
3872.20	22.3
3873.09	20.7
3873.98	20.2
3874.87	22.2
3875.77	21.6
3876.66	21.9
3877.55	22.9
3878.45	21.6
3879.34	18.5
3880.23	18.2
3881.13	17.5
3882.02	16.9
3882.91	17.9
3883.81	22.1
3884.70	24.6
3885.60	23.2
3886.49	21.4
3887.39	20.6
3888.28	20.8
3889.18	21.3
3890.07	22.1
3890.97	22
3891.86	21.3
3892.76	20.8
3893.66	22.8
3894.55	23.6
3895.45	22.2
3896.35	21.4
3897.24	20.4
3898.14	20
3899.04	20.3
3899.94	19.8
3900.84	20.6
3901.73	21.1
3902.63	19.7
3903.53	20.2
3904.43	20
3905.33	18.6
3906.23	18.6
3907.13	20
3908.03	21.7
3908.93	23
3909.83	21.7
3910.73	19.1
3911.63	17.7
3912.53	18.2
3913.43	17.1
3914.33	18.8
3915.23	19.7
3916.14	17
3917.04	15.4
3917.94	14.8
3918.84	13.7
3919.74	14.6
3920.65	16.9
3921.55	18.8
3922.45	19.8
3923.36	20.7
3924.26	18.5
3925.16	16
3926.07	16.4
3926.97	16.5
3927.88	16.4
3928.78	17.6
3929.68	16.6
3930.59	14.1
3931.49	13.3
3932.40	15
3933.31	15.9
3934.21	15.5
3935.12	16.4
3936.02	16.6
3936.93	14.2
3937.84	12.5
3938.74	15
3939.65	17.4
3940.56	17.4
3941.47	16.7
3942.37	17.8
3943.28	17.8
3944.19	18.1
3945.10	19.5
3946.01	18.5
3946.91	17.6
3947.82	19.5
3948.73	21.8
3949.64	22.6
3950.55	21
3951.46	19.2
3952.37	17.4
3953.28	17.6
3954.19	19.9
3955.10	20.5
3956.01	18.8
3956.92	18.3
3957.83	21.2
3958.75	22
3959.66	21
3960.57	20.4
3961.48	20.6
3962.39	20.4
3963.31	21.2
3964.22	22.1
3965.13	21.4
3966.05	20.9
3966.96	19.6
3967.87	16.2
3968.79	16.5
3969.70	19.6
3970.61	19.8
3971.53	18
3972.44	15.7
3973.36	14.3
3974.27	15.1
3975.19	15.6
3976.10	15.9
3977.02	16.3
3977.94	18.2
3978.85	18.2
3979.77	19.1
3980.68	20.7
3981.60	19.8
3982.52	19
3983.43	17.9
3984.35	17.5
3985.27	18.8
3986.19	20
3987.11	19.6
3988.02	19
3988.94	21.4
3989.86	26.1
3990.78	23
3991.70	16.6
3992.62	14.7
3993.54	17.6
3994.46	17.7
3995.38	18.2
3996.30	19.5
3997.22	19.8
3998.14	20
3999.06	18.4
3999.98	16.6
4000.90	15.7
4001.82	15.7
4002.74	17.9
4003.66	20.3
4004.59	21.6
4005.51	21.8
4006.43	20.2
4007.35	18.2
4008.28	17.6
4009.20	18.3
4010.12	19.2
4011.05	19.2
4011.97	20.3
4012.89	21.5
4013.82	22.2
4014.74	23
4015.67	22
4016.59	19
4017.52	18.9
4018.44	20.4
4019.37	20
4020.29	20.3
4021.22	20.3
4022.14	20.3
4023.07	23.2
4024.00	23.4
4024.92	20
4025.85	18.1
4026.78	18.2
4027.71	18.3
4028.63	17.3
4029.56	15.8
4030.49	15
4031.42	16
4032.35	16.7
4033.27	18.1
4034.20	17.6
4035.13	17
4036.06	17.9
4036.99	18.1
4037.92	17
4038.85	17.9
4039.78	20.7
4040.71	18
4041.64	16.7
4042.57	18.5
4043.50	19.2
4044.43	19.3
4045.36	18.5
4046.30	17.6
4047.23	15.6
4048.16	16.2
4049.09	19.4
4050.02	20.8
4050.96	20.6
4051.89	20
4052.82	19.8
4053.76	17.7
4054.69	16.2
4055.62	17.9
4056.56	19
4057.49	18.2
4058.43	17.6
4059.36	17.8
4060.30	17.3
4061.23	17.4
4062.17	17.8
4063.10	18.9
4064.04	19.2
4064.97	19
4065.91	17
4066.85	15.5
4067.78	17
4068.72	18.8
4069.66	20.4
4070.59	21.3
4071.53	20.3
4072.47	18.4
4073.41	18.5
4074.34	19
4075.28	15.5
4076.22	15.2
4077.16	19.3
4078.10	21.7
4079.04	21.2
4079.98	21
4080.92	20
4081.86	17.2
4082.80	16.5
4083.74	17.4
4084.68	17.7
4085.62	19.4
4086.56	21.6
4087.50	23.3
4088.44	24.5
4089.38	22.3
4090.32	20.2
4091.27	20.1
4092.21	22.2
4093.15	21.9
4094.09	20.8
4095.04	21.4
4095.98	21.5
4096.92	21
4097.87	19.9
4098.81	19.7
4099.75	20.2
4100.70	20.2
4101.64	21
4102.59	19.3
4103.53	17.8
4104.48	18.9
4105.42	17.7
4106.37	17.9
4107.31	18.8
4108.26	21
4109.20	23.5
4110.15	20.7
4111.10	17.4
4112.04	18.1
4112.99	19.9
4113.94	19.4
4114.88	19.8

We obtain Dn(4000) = 1.1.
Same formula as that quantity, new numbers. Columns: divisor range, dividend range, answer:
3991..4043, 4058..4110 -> 1.07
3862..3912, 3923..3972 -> 0.89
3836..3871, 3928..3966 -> 0.95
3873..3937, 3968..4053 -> 1.03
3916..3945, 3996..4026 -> 1.26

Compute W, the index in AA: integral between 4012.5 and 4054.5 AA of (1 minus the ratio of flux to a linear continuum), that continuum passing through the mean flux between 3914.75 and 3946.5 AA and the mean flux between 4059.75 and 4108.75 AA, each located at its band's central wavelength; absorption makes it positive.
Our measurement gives -0.94 AA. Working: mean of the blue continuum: 16.6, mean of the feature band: 18.9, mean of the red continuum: 19.4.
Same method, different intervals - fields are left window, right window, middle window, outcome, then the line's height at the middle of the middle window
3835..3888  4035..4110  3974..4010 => 1.77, 19.6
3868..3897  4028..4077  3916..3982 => 7.39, 20.2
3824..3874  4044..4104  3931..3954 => 2.62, 19.6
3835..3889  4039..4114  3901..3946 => 5.81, 20.1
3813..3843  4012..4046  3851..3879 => -3.47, 19.1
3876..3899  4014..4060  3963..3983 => 1.41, 19.7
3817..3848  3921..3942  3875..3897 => -4.42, 17.6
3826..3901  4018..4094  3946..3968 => -0.51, 19.6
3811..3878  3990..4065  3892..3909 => -0.95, 19.6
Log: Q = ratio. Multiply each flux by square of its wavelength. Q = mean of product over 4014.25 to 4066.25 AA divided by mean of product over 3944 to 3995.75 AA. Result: 1.01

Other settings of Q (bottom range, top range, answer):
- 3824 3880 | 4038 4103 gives 1.06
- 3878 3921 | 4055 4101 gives 1.07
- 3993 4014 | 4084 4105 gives 1.14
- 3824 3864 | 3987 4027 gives 1.12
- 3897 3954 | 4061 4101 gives 1.18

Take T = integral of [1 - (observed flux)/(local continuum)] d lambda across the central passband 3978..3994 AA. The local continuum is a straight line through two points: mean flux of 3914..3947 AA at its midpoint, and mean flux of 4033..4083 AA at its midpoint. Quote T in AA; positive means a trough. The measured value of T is -1.8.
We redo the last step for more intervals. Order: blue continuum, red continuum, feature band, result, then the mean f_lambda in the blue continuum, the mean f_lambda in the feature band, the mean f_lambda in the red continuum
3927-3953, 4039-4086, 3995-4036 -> -2.6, 17.2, 19.1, 18.5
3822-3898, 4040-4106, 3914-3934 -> 3.4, 20.4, 16.6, 19.1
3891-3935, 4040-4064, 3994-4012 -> -0.4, 18.6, 18.8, 18.3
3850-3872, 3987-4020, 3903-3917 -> 0.9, 21.3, 19.3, 19.5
